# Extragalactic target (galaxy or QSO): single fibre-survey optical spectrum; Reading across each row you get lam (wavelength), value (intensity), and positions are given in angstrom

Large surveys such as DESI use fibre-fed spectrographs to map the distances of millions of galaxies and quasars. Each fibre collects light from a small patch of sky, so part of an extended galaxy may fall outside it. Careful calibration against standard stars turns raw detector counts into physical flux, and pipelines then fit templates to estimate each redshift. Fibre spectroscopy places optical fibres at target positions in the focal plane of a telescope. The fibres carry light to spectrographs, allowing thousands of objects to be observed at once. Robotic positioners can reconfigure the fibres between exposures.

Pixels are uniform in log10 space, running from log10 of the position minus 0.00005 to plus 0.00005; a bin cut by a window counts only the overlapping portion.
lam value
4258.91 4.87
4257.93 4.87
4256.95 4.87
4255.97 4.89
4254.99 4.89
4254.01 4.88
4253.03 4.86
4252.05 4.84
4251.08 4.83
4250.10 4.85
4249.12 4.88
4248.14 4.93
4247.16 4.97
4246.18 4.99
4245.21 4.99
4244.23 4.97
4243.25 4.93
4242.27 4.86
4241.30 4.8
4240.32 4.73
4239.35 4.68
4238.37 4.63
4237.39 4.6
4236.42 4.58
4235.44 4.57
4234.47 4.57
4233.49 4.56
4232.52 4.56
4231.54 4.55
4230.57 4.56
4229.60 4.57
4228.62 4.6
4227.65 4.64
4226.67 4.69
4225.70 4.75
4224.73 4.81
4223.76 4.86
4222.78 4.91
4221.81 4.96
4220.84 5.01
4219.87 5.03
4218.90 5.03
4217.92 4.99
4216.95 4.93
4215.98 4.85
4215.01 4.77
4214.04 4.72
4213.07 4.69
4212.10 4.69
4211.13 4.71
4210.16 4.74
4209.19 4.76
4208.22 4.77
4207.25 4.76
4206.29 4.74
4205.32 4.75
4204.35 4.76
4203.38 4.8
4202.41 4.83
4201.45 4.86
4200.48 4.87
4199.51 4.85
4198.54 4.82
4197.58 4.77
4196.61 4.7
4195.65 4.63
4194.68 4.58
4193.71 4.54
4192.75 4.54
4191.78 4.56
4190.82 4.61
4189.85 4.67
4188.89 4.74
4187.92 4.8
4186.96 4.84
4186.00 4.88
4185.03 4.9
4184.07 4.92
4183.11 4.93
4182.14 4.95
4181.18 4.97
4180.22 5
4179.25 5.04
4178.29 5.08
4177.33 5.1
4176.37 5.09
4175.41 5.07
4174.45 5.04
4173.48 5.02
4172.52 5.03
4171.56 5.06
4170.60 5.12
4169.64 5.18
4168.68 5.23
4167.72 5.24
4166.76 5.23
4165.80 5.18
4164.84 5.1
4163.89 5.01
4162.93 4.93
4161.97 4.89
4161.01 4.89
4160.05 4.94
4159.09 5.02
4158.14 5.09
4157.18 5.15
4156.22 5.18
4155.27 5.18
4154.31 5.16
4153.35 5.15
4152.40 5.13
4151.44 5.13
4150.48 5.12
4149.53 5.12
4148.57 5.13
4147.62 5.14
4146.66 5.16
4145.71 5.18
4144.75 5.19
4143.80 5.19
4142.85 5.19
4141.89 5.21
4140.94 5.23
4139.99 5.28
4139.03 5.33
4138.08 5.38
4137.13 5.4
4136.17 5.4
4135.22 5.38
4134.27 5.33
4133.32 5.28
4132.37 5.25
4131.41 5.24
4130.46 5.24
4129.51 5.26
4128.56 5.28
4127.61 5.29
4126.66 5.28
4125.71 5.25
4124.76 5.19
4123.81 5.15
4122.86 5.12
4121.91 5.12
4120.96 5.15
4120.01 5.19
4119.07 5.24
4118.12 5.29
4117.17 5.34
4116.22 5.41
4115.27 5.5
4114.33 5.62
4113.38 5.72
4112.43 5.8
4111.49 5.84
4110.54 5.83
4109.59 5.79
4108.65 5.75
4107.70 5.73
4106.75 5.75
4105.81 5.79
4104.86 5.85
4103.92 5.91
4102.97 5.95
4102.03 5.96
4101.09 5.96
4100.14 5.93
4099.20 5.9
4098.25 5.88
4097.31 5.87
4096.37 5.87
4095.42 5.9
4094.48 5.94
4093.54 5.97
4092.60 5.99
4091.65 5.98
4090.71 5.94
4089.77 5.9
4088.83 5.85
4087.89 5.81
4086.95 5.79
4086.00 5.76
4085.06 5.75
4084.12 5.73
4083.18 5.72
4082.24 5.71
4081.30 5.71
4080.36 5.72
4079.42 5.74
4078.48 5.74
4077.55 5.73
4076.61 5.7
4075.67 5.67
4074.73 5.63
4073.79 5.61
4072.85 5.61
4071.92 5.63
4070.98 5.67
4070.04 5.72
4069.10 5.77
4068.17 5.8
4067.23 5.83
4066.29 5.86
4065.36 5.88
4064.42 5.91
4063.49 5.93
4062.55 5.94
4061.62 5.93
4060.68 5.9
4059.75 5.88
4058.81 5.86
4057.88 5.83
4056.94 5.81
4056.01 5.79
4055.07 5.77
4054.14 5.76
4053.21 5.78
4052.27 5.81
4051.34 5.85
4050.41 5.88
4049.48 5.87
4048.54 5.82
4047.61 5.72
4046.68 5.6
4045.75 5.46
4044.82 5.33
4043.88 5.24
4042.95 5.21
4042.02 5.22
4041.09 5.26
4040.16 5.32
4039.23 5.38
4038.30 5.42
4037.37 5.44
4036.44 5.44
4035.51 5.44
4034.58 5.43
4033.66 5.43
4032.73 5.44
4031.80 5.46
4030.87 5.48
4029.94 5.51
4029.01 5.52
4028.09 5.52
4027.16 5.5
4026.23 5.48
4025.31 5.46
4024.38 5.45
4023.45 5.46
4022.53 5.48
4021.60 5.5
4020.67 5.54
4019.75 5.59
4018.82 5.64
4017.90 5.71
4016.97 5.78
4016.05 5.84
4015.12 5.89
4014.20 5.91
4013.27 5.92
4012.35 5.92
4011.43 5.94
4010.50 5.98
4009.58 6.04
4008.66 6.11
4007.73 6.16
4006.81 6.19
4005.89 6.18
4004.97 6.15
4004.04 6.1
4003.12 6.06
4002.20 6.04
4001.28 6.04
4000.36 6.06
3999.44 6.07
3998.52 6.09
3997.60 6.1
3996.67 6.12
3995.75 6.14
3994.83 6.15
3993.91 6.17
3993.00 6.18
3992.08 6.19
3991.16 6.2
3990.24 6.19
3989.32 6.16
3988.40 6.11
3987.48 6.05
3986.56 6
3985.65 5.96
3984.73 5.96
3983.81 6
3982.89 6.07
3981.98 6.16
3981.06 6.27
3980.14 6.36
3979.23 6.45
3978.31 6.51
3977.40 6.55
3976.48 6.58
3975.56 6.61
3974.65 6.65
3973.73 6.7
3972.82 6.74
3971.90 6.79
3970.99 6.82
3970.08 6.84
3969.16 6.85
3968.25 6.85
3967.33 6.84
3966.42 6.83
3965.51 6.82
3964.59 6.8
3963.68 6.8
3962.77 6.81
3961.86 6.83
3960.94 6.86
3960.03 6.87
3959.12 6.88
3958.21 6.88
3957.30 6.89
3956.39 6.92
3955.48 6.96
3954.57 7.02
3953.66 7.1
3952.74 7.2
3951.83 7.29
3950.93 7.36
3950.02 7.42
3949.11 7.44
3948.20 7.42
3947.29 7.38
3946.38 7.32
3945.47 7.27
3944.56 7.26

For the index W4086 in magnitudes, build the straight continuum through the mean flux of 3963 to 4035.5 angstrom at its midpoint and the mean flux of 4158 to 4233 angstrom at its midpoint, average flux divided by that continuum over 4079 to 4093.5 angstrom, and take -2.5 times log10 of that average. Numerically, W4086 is -0.05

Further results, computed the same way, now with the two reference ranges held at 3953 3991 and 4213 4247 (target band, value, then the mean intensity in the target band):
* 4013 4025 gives 0.11 mag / 5.66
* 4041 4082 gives 0.04 mag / 5.72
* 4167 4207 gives 0.04 mag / 4.88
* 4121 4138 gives 0.04 mag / 5.26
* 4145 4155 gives 0.04 mag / 5.14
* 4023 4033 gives 0.13 mag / 5.48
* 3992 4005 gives 0.05 mag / 6.11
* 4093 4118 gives -0.03 mag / 5.79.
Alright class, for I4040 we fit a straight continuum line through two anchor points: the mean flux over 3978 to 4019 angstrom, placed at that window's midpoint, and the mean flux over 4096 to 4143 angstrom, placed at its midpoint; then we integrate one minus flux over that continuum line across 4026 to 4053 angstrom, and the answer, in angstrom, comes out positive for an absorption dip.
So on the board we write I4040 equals 1.73 angstrom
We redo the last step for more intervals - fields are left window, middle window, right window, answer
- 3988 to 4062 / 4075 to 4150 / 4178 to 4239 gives -3.7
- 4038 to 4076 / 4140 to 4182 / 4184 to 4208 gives -1.0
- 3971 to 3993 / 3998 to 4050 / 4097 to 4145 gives 3.3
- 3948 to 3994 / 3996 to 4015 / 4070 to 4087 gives 0.9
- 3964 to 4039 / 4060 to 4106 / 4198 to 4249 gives -2.0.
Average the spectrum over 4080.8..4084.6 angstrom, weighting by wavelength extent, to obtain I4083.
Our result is 5.72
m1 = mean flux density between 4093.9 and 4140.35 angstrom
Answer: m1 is 5.53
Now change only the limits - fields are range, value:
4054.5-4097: 5.8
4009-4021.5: 5.82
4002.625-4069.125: 5.7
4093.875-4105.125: 5.92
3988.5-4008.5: 6.13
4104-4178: 5.27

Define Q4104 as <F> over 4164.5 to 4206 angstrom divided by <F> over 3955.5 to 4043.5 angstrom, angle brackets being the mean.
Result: 0.81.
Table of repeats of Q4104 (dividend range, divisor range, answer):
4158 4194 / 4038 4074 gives 0.87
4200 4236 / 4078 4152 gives 0.86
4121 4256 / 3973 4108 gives 0.85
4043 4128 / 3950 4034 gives 0.91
